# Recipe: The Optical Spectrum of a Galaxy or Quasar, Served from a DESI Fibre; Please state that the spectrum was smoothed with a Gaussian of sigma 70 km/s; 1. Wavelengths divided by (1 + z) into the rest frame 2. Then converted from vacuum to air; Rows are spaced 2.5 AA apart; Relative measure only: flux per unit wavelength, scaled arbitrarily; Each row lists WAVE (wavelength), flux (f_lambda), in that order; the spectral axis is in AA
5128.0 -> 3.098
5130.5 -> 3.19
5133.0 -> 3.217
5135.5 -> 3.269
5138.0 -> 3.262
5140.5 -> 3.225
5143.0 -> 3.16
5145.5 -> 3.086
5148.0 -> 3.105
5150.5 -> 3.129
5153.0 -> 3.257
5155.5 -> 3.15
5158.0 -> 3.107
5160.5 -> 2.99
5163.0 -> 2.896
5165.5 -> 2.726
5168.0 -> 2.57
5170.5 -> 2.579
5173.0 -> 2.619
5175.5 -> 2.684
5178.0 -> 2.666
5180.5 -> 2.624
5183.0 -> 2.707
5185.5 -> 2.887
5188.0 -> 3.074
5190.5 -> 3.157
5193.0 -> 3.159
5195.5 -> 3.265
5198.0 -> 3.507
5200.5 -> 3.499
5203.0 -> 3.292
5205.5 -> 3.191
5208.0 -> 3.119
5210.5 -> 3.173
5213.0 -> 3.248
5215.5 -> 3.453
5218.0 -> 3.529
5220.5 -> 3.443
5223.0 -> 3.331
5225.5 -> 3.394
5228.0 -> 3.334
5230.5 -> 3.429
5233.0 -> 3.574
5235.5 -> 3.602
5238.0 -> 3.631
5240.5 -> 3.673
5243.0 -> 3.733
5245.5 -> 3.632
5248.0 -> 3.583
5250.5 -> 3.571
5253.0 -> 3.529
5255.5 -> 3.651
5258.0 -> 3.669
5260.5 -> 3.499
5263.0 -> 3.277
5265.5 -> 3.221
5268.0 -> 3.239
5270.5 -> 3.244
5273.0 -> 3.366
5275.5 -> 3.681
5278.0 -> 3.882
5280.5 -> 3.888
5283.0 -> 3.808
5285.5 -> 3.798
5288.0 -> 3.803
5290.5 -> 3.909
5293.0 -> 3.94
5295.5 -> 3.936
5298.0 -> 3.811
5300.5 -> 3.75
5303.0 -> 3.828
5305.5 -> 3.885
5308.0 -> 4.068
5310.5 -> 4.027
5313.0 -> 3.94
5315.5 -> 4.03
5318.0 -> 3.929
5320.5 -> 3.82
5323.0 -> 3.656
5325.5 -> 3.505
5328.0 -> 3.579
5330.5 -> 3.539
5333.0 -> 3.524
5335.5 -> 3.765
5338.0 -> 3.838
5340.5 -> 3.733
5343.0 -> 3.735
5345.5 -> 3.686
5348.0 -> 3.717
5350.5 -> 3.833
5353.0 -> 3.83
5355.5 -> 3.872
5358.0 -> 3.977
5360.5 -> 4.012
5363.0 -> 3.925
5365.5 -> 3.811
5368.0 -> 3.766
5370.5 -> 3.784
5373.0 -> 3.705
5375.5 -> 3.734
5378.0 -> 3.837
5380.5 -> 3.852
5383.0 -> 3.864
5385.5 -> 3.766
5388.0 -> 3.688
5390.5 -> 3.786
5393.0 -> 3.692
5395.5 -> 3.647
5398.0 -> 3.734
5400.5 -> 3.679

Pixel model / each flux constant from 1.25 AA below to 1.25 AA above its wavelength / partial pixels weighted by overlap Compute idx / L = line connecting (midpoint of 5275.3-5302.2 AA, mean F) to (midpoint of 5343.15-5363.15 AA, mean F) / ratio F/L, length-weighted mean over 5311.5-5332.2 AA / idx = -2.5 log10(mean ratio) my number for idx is 0.03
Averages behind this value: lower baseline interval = 3.84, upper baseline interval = 3.85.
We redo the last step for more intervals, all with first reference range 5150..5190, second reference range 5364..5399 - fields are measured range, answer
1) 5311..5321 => -0.14 mag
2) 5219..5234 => -0.11 mag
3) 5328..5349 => -0.03 mag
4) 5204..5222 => -0.09 mag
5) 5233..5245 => -0.16 mag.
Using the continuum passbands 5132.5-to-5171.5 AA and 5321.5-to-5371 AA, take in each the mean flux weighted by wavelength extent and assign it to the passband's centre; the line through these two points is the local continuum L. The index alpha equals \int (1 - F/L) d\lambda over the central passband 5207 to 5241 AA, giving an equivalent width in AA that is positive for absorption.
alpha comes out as -1.15 AA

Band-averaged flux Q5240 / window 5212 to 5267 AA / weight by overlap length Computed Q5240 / 3.5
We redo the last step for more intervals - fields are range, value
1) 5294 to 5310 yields 3.89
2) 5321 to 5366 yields 3.75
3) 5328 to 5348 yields 3.68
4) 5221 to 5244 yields 3.52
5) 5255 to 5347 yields 3.72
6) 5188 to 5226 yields 3.31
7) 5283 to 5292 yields 3.84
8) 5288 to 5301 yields 3.87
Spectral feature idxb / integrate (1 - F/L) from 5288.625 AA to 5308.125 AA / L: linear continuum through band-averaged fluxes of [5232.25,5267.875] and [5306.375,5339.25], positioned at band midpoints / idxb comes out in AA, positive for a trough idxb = -0.9 AA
